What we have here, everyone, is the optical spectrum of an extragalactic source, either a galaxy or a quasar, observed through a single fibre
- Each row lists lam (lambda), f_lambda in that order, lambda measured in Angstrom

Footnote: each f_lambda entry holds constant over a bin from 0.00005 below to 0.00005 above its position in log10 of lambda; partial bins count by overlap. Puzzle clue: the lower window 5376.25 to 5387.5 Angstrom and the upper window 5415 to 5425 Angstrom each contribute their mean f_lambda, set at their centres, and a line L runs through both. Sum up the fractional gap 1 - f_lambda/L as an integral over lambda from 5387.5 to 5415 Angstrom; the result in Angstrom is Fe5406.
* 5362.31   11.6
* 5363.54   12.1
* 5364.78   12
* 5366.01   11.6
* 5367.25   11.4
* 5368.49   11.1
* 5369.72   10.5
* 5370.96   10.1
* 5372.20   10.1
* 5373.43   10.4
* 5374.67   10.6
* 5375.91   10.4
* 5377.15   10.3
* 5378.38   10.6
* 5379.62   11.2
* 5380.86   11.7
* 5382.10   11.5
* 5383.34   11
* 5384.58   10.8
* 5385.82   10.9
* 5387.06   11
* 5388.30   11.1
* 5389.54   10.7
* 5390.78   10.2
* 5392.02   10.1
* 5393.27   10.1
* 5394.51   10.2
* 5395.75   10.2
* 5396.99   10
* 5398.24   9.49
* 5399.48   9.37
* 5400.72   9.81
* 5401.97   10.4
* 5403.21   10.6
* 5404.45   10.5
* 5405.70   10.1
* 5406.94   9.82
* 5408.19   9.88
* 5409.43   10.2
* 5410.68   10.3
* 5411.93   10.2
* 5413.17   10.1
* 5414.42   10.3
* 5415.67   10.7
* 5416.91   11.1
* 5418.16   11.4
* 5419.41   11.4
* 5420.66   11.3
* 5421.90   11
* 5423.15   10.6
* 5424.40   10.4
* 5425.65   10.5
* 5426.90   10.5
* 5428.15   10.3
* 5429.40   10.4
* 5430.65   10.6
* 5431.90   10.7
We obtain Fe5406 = 2.0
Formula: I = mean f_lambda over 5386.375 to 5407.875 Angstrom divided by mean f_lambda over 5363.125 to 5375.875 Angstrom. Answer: 0.9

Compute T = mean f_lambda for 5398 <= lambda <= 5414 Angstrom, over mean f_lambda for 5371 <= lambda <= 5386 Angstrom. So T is 0.94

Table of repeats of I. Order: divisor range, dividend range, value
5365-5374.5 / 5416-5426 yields 1.02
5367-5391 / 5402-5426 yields 0.98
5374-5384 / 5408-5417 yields 0.95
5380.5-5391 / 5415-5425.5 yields 1.00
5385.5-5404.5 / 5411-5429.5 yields 1.04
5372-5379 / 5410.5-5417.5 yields 1.00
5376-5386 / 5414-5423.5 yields 1.00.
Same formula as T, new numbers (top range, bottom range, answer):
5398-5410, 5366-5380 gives 0.94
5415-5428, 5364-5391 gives 1.00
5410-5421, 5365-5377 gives 1.00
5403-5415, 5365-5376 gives 0.95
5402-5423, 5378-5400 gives 1.00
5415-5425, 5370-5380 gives 1.05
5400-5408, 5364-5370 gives 0.89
